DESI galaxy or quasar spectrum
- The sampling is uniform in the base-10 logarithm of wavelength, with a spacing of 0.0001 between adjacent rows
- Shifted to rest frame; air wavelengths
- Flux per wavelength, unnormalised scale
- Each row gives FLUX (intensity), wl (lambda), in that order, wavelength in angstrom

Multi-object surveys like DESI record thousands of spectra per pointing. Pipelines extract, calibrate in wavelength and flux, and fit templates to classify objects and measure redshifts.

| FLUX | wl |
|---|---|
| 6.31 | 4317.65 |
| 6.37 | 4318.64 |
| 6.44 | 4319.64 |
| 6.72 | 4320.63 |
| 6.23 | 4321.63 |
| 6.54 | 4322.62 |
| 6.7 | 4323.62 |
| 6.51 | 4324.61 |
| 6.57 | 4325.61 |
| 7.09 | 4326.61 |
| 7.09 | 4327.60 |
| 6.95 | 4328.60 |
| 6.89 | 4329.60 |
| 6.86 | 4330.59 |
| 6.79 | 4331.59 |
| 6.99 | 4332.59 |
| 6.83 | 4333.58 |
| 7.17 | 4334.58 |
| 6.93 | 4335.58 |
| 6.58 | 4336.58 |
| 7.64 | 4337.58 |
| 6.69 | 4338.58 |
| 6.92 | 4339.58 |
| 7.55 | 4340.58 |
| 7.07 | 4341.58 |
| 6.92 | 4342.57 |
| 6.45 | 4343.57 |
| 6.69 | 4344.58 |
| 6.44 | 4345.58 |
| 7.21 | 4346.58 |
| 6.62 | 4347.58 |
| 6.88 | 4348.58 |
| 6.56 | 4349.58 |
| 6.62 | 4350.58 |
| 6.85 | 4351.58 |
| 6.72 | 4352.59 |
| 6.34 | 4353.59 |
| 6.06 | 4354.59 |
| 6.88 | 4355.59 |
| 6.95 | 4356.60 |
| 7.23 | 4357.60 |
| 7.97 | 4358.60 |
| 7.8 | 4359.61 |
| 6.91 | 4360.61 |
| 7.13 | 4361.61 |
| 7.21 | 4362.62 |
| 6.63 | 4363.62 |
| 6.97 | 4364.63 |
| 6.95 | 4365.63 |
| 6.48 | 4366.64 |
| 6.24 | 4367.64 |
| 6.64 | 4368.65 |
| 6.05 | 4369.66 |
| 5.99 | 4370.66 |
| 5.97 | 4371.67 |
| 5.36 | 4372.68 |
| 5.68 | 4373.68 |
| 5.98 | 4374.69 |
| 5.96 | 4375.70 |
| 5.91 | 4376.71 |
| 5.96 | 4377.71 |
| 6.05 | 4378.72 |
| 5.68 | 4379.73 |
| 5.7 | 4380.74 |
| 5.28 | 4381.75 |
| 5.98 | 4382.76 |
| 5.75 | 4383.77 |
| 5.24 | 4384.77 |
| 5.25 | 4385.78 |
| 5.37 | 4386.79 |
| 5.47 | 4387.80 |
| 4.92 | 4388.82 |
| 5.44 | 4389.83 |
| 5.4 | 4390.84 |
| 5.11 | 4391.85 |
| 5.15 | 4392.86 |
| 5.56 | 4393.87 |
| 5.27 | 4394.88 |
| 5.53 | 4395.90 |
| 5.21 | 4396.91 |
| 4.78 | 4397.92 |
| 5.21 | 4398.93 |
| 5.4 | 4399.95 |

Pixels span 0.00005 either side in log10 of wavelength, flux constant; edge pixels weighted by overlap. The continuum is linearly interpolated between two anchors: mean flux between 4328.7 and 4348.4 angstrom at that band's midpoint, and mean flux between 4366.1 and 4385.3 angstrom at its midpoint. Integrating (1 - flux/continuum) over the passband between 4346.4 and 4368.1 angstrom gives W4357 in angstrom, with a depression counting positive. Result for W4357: -1.6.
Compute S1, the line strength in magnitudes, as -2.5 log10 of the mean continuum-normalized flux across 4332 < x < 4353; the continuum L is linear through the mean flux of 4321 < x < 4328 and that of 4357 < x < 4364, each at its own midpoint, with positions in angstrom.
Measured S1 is 0.02 mag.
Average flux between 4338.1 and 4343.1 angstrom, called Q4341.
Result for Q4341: 7.04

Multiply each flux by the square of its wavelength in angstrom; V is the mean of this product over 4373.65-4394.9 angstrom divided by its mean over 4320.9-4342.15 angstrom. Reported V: 0.83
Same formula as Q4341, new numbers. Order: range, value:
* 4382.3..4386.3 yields 5.56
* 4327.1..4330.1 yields 6.99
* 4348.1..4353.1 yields 6.72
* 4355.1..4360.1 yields 7.36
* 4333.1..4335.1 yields 6.99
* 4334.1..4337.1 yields 6.89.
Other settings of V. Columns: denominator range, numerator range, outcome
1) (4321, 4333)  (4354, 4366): 1.06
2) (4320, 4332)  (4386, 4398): 0.81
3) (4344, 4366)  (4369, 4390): 0.83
